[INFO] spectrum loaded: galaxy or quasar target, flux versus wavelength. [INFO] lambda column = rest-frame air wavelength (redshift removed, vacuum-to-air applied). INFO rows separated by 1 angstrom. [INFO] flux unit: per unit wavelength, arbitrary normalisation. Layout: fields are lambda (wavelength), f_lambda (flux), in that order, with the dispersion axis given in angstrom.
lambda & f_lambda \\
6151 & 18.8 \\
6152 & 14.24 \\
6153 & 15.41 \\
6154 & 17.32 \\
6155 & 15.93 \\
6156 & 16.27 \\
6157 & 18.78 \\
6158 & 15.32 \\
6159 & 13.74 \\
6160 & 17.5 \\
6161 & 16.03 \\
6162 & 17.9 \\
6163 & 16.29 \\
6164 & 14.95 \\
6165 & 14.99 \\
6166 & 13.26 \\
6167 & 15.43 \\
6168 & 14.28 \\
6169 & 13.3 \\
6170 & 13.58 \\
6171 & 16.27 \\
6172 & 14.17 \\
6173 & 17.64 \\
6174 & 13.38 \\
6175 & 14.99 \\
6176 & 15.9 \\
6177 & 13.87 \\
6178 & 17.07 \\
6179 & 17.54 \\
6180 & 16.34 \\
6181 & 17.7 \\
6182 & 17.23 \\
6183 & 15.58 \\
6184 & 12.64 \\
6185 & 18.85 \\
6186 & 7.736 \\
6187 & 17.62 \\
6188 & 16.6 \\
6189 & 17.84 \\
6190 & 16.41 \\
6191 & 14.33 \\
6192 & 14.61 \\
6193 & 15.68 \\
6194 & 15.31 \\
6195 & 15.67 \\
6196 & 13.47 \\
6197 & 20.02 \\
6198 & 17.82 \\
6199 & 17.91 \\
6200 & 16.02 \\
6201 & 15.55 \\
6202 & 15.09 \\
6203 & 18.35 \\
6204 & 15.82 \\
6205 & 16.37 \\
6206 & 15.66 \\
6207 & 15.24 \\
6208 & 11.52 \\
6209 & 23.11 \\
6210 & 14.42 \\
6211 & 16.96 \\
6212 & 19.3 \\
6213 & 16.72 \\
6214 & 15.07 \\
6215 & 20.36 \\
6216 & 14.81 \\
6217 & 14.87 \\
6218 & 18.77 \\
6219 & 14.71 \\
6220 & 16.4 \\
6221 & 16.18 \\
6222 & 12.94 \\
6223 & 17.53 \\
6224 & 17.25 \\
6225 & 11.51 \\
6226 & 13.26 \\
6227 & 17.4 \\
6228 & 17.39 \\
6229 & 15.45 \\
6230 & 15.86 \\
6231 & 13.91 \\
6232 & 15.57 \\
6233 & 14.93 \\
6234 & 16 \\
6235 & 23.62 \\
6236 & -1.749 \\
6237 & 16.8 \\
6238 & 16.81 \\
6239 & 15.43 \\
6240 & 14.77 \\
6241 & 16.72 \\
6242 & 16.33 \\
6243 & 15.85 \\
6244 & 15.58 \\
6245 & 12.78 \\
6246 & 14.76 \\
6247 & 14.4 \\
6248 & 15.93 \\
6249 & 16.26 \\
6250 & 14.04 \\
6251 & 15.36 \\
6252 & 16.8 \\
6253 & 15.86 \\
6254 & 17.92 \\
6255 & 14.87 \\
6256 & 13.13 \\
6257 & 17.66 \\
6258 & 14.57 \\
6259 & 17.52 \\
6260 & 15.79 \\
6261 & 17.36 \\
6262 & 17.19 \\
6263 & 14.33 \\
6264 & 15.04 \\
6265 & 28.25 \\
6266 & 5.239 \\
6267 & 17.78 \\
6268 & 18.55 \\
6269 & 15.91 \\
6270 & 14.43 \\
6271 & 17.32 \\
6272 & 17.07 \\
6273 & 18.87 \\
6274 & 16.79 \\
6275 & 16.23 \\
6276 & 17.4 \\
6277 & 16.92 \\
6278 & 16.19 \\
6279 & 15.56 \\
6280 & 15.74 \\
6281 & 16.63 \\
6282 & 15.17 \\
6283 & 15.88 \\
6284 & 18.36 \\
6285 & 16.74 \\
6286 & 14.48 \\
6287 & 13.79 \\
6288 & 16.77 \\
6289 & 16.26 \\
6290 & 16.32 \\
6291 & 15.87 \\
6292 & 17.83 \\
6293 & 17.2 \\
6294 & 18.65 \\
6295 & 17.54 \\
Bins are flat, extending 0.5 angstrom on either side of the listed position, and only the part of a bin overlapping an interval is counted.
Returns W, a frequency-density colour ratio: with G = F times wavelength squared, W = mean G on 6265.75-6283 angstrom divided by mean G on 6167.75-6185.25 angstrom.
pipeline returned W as 1.1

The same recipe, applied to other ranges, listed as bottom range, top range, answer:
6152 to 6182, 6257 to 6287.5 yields 1.08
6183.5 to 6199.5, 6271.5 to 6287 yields 1.07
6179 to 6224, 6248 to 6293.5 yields 1.03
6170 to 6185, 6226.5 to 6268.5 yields 1.02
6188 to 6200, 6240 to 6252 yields 0.96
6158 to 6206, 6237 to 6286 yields 1.05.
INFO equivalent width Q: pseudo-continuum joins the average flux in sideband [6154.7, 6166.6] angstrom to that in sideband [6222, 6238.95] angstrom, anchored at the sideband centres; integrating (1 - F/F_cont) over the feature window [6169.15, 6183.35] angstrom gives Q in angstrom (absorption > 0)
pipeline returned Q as 0.0 angstrom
